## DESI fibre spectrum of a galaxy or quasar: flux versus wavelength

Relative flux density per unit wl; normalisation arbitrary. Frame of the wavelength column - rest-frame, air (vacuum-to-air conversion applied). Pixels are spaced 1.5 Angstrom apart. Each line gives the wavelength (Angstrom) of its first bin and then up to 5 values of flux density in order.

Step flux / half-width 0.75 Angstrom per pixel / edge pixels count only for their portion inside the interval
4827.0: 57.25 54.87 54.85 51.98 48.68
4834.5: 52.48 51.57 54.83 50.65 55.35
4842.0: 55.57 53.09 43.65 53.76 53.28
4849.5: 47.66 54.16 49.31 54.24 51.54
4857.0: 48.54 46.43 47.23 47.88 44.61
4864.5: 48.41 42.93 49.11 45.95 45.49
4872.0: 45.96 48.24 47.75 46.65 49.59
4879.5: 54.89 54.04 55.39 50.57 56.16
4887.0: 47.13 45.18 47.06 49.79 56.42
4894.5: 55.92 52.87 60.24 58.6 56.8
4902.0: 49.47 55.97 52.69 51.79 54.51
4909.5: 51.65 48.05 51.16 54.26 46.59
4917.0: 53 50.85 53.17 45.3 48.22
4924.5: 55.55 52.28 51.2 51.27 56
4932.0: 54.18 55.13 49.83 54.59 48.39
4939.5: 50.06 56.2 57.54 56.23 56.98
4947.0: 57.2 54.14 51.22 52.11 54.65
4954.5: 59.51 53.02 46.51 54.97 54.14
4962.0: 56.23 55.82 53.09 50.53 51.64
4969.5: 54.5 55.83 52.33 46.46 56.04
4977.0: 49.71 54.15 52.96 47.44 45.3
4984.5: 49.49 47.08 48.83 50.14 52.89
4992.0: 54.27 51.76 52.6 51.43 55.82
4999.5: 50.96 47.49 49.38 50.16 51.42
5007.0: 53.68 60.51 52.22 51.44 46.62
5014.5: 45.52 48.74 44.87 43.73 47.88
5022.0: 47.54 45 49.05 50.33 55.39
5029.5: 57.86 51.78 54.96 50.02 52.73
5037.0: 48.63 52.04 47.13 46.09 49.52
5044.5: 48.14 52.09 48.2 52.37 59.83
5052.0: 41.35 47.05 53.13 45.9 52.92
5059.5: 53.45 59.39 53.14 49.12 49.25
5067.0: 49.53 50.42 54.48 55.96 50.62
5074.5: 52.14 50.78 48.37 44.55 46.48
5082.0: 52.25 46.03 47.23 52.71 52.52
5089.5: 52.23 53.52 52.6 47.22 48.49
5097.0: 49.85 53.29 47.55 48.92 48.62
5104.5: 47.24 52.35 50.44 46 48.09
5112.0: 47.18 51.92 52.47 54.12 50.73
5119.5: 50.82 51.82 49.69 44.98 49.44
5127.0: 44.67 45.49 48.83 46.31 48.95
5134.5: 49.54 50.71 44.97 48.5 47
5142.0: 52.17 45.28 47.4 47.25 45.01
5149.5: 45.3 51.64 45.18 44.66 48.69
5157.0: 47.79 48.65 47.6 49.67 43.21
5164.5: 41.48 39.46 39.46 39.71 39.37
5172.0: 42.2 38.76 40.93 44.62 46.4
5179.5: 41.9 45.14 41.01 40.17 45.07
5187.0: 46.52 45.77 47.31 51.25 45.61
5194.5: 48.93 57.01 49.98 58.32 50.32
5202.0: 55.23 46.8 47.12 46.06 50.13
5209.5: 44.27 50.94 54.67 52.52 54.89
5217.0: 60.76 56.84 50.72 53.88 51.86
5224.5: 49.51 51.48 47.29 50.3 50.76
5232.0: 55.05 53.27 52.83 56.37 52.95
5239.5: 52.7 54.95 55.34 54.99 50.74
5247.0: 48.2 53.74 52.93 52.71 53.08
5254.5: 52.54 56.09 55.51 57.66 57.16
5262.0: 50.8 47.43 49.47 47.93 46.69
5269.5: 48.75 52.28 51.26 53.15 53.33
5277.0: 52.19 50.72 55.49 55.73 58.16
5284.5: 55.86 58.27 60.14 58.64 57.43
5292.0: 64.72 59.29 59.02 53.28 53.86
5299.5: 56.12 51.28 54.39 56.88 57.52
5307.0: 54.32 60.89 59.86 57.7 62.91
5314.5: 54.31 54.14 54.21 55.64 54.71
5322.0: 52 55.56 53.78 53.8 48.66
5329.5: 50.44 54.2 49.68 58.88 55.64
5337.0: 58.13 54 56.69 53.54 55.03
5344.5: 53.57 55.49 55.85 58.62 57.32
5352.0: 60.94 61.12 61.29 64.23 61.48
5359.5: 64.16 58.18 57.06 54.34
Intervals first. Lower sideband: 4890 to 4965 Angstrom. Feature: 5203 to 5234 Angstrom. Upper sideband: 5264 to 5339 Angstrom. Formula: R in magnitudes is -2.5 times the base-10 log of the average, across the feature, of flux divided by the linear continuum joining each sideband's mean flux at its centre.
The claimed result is 0.06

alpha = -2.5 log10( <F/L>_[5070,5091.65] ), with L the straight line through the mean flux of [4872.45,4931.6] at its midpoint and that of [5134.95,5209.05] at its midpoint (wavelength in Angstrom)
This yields -0.05 mag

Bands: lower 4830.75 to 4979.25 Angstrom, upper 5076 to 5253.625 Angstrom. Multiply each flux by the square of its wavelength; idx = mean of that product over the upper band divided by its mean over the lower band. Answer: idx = 1.05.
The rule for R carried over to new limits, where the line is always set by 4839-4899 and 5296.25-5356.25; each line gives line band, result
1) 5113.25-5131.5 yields 0.08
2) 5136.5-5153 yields 0.14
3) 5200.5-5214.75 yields 0.10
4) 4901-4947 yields -0.03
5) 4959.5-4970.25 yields -0.05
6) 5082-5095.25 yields 0.05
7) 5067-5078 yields 0.02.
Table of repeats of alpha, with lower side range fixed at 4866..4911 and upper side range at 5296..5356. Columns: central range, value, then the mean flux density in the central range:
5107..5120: 0.072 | 50.2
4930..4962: -0.041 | 54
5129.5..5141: 0.122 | 48.1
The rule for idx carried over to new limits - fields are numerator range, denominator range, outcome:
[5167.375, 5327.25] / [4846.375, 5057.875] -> 1.14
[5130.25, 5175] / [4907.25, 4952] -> 0.95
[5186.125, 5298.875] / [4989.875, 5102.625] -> 1.13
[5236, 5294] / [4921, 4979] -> 1.15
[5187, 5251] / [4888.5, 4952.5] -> 1.10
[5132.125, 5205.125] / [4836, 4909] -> 1.02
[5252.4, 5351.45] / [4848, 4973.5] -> 1.23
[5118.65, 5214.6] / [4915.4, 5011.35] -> 0.97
